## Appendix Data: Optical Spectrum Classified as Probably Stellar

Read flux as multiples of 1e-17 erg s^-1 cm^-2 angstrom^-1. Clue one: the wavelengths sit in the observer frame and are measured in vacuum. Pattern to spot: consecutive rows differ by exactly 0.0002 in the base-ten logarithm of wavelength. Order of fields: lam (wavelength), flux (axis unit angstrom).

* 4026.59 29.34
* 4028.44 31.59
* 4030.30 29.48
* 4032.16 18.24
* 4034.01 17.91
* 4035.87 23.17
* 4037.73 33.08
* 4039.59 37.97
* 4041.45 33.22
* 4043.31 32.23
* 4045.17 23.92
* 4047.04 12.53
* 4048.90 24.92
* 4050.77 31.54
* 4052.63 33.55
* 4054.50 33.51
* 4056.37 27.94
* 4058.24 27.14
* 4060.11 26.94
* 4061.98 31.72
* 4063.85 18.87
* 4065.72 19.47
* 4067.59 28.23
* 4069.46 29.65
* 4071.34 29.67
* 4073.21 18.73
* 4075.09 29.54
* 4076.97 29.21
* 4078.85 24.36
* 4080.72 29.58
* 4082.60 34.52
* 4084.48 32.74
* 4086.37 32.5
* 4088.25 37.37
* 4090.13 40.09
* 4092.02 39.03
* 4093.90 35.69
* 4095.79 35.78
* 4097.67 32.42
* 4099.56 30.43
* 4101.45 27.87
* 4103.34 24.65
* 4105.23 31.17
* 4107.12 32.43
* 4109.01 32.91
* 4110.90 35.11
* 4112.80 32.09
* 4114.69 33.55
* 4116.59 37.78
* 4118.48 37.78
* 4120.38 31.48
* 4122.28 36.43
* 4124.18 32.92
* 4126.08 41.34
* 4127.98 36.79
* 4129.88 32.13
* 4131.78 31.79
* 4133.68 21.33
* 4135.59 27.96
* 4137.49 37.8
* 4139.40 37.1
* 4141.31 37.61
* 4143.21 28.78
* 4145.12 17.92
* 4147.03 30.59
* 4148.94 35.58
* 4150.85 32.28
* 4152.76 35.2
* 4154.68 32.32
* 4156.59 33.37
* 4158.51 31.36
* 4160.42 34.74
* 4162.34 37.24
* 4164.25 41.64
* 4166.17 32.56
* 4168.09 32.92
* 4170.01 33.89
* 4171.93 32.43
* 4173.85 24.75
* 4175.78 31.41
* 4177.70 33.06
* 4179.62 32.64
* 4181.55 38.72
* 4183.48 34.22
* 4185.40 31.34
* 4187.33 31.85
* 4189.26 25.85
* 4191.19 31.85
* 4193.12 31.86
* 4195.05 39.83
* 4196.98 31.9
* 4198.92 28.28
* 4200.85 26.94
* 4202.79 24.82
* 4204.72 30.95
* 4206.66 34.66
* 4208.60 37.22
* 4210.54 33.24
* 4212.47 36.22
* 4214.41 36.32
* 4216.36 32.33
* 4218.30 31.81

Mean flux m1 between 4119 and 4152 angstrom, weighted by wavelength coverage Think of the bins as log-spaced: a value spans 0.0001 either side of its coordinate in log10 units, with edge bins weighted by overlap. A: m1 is 32.4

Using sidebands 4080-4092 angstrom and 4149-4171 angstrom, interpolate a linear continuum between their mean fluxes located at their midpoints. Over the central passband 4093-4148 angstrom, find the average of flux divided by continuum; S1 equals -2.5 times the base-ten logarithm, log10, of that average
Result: 0.07 mag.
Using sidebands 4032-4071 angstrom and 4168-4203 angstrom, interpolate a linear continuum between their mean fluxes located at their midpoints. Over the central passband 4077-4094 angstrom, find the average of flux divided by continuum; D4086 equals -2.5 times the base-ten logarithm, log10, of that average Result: -0.19 mag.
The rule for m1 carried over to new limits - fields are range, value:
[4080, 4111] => 33.2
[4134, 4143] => 33.6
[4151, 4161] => 33.3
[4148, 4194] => 33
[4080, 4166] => 33.4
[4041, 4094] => 29.1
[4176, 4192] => 32.4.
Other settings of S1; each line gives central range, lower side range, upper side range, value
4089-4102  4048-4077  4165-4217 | -0.21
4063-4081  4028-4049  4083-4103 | 0.21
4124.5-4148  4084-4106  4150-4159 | 0.04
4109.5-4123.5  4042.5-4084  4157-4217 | -0.17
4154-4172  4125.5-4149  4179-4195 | -0.07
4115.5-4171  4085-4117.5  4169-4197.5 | -0.02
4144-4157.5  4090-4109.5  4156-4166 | 0.13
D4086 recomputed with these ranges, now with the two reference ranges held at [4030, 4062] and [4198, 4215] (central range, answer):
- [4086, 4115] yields -0.149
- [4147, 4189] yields -0.080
